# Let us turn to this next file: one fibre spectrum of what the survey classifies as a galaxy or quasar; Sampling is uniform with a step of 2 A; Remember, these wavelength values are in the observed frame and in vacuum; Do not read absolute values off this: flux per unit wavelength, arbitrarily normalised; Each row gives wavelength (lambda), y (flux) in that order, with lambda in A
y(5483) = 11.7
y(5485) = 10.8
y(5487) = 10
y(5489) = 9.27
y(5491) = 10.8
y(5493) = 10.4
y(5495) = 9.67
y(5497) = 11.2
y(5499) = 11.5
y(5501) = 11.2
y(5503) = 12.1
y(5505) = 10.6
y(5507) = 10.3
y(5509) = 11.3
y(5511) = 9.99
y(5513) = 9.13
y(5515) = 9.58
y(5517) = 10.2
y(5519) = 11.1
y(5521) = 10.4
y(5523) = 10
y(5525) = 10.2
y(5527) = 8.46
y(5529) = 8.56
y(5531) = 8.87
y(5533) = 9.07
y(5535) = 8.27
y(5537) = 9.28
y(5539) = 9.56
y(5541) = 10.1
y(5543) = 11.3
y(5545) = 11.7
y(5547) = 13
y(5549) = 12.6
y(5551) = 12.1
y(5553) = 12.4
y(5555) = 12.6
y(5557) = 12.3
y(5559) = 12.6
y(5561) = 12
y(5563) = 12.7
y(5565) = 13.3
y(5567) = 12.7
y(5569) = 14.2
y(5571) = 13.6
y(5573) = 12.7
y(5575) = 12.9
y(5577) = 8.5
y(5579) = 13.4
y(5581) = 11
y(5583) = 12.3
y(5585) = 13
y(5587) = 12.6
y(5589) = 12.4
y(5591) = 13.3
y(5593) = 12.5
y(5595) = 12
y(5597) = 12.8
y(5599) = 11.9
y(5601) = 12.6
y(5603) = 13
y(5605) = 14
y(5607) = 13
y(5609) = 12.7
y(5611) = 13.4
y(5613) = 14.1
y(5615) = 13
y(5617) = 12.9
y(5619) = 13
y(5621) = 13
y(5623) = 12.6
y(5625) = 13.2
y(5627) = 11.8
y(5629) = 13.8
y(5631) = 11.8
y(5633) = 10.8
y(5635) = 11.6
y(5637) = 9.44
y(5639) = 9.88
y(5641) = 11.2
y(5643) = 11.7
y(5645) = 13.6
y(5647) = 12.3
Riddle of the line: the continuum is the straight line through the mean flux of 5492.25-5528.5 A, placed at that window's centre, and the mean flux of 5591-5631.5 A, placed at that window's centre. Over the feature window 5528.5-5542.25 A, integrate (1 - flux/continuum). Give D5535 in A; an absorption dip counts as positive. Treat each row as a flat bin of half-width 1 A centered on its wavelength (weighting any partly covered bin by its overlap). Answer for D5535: 2.3 A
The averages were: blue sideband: 10.4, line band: 9.16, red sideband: 12.9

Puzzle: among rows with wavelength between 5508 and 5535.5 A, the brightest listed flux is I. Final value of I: 11.3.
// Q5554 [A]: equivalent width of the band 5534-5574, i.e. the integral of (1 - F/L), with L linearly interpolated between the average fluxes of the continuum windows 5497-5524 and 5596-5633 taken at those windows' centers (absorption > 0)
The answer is -1.34 A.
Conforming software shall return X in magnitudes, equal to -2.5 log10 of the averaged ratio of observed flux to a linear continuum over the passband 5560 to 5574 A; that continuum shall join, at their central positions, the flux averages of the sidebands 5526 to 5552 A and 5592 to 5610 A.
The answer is -0.15 mag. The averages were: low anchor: 10.2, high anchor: 12.7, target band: 13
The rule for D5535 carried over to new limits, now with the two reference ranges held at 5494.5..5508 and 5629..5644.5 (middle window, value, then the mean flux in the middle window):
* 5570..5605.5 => -4.26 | 12.5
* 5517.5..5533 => 1.95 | 9.64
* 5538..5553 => -0.66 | 11.5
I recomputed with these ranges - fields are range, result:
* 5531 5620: 14.2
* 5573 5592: 13.4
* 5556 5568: 13.3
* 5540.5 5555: 13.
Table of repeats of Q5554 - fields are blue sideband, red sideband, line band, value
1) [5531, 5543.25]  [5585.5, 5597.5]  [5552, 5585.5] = -3.67 A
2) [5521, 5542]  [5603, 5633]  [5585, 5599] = -0.87 A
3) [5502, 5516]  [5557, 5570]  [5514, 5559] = 4.27 A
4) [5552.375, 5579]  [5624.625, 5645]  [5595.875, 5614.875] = -1.69 A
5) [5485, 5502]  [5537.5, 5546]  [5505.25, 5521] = 0.43 A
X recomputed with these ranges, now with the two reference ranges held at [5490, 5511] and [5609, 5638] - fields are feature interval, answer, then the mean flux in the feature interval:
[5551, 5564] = -0.07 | 12.4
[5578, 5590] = -0.04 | 12.5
